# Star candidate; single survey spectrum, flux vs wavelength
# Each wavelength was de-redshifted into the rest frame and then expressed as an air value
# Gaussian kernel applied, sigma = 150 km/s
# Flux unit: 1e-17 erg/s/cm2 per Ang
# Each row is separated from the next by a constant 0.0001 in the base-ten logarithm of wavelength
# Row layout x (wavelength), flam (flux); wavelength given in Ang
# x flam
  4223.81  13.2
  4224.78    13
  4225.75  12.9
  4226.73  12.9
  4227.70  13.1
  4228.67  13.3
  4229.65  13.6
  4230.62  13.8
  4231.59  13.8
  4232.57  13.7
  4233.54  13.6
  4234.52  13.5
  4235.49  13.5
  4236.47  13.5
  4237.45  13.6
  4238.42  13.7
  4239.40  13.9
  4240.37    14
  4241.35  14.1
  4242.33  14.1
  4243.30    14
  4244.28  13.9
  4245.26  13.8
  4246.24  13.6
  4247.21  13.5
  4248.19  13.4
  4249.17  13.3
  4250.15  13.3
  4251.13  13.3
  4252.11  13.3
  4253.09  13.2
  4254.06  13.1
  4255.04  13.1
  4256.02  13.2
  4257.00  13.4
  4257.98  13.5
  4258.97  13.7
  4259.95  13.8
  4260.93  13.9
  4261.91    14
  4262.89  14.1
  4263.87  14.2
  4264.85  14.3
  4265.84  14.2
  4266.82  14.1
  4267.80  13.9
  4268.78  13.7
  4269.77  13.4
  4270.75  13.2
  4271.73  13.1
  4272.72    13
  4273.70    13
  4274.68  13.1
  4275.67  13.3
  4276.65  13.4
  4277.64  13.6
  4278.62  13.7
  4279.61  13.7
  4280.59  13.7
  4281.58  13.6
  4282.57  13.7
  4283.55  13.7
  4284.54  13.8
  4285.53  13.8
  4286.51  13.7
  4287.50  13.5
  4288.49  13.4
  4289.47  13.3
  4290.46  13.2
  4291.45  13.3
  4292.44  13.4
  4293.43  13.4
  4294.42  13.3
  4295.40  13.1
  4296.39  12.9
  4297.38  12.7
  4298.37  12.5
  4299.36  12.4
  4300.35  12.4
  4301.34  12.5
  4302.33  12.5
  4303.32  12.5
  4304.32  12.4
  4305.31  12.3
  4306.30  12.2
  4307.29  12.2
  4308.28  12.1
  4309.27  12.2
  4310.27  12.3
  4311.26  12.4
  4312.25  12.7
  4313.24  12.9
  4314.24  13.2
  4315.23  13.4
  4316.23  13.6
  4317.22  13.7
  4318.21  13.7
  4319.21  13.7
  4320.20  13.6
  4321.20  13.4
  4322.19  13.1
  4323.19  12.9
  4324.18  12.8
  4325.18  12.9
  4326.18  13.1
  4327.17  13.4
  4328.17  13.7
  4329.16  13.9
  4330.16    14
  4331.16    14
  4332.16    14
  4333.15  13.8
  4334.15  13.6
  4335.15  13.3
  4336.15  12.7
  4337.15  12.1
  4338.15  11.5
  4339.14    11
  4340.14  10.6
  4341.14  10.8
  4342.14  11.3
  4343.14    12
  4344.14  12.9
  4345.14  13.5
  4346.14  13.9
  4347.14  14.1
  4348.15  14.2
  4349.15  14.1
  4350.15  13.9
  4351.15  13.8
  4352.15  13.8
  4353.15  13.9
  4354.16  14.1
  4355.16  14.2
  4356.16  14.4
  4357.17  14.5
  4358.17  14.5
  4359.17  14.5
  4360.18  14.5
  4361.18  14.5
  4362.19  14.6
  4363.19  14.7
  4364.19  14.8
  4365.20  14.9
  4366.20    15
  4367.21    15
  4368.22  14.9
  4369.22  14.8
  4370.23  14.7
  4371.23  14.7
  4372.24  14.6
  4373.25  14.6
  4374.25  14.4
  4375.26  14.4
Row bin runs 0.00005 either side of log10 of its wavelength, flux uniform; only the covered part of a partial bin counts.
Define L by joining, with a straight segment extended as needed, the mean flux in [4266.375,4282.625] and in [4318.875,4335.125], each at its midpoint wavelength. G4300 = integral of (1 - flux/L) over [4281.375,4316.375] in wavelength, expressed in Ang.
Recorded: 1.4 Ang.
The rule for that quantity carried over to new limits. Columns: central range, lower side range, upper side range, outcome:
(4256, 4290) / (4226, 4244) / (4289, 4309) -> -1.38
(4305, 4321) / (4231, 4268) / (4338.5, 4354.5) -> 0.38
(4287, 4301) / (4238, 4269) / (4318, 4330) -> 0.47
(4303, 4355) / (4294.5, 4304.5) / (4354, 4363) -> 1.90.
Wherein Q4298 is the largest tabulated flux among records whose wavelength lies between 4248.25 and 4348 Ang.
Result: 14.3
